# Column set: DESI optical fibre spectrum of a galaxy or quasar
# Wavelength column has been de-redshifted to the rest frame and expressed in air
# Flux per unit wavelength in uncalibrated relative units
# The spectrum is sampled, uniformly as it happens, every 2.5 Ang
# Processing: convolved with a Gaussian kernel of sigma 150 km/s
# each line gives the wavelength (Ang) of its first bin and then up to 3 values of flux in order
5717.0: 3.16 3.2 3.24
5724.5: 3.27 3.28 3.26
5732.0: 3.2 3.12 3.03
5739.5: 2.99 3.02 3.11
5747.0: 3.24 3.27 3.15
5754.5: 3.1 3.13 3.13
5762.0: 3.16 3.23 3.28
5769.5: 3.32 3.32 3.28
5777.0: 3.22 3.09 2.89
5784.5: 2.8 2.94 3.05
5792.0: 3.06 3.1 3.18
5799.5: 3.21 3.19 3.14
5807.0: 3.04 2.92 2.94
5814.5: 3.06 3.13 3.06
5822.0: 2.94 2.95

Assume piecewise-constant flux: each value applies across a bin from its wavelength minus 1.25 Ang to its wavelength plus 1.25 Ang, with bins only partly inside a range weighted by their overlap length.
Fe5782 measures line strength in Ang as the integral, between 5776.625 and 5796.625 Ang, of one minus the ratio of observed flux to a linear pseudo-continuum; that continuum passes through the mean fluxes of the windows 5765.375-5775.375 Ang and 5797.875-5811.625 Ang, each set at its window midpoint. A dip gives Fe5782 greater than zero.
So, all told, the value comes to 1.1 Ang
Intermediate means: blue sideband 3.3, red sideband 3.09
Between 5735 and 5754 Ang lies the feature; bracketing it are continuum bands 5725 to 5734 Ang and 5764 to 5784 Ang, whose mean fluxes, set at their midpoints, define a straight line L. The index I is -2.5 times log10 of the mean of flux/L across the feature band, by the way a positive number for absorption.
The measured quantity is 0.04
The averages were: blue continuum 3.24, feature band 3.12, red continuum 3.19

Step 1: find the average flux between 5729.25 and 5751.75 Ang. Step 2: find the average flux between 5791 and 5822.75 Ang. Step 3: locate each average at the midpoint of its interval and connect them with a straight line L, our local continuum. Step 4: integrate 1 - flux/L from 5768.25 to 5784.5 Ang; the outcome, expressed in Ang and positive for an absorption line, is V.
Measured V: -0.3 Ang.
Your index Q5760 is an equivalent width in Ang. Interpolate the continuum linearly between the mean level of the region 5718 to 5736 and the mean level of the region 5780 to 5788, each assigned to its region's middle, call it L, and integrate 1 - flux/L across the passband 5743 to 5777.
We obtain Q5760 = -2.0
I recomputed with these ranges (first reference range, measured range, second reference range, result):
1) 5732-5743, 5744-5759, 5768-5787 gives -0.03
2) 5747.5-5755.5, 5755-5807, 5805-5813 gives -0.02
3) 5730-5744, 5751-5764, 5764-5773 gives 0.03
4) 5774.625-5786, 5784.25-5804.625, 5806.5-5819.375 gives -0.02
